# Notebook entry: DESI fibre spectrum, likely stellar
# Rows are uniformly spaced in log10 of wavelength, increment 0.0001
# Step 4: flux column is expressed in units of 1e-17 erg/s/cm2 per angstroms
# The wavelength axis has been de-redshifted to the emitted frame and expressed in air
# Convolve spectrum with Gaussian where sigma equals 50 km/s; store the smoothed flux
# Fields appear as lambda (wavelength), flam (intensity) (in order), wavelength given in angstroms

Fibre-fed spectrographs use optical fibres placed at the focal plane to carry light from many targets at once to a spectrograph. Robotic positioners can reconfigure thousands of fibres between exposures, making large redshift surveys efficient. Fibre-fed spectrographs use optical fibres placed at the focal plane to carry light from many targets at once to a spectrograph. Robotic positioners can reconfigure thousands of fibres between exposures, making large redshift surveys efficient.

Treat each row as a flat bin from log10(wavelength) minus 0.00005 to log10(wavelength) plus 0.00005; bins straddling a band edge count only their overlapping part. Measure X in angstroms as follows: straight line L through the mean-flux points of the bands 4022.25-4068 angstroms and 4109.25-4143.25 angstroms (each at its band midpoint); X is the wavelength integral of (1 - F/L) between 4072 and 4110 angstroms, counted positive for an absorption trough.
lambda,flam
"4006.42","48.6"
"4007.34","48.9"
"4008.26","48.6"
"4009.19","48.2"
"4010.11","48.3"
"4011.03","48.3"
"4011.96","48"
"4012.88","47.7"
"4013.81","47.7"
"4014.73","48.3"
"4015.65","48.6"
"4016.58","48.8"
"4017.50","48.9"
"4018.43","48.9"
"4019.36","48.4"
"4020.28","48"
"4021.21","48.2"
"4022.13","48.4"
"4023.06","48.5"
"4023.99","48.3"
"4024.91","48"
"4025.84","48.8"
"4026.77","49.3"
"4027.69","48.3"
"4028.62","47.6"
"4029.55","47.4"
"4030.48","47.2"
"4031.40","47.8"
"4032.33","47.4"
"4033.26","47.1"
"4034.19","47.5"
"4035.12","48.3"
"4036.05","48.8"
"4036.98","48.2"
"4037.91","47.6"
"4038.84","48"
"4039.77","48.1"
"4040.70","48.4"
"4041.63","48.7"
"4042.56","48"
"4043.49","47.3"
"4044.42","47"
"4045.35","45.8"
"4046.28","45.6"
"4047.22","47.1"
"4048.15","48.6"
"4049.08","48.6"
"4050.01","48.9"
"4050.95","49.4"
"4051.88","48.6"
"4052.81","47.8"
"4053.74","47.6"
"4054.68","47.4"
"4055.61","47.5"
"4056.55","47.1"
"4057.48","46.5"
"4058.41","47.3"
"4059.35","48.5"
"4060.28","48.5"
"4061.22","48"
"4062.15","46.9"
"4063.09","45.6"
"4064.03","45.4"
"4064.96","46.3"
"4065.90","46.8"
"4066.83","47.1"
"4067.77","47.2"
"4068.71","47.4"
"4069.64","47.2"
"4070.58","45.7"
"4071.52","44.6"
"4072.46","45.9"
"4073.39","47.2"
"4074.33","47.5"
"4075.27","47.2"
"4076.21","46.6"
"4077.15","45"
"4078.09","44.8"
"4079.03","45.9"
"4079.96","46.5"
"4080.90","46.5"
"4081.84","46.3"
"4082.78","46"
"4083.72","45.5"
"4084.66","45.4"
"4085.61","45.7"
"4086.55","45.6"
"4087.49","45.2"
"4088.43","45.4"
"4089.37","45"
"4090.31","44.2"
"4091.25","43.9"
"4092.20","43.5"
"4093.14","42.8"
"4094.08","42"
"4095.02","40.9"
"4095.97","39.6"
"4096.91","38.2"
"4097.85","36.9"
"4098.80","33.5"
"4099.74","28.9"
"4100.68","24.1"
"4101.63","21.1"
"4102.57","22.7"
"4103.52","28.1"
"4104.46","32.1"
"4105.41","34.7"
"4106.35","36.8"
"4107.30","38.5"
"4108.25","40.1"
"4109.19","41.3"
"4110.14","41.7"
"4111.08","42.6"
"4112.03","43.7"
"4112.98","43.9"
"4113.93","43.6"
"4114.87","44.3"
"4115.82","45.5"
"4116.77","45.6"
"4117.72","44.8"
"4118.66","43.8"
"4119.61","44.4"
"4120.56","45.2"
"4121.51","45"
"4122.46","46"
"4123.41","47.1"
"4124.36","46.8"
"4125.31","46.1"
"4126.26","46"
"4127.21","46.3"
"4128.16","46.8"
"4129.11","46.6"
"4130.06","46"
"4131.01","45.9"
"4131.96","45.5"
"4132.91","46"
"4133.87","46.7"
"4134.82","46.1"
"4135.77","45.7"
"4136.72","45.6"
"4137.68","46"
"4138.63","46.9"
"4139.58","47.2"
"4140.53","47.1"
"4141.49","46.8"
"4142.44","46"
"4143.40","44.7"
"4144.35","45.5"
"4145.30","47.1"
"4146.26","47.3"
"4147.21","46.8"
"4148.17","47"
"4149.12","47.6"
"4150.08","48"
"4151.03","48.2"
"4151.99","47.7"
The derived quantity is 4.7 angstroms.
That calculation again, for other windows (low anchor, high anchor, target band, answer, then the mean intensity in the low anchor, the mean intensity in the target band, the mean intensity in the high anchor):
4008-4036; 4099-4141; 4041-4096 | -1.33 angstroms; 48.2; 46.3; 42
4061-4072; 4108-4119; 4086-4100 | 1.12 angstroms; 46.5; 41.3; 43.5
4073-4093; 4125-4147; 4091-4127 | 4.72 angstroms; 45.6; 39.9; 46.3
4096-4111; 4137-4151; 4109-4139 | -3.80 angstroms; 33.7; 45.3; 46.8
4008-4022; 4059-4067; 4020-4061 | -0.23 angstroms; 48.3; 47.9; 47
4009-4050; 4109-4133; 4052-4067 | -0.04 angstroms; 48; 47.2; 45.1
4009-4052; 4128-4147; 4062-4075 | 0.26 angstroms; 48.1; 46.5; 46.3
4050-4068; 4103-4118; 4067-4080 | -0.27 angstroms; 47.4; 46.4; 40.3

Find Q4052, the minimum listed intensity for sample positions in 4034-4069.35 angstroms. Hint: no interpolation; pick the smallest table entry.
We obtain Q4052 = 45.4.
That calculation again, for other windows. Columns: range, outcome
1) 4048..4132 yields 21.1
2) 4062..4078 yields 44.6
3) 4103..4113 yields 28.1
